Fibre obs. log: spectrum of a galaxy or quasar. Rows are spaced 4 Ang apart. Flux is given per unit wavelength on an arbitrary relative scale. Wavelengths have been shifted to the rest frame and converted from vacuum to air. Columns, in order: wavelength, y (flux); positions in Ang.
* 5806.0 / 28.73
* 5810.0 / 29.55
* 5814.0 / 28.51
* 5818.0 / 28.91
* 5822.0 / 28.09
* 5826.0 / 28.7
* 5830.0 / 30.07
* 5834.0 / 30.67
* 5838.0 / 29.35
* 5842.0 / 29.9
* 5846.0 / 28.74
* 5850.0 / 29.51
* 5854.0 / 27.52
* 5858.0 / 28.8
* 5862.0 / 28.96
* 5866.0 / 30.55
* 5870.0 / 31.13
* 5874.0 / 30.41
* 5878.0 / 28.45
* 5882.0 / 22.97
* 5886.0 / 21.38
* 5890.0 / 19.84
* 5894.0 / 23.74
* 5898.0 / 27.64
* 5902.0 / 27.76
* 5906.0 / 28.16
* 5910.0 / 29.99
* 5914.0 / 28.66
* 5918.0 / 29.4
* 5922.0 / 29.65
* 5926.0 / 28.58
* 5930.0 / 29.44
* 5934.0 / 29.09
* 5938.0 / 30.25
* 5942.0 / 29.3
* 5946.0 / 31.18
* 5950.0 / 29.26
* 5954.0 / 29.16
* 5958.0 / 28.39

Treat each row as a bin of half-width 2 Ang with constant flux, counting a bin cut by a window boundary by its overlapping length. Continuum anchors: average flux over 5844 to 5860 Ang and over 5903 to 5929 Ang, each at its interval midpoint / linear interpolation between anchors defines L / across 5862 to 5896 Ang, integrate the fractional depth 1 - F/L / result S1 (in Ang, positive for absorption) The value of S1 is 3.0 Ang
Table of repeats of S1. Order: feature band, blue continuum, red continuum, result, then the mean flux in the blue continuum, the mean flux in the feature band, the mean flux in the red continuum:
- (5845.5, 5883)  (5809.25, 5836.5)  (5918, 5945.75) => 0.6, 29.2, 28.9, 29.5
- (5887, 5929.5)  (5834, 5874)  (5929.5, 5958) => 3.3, 29.5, 27.3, 29.6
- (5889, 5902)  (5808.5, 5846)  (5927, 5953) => 2.1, 29.3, 24.7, 29.7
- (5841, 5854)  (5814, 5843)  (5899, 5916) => 0.0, 29.3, 29.1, 28.6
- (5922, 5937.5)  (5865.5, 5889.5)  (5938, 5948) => 0.2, 26.8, 29.2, 30.2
